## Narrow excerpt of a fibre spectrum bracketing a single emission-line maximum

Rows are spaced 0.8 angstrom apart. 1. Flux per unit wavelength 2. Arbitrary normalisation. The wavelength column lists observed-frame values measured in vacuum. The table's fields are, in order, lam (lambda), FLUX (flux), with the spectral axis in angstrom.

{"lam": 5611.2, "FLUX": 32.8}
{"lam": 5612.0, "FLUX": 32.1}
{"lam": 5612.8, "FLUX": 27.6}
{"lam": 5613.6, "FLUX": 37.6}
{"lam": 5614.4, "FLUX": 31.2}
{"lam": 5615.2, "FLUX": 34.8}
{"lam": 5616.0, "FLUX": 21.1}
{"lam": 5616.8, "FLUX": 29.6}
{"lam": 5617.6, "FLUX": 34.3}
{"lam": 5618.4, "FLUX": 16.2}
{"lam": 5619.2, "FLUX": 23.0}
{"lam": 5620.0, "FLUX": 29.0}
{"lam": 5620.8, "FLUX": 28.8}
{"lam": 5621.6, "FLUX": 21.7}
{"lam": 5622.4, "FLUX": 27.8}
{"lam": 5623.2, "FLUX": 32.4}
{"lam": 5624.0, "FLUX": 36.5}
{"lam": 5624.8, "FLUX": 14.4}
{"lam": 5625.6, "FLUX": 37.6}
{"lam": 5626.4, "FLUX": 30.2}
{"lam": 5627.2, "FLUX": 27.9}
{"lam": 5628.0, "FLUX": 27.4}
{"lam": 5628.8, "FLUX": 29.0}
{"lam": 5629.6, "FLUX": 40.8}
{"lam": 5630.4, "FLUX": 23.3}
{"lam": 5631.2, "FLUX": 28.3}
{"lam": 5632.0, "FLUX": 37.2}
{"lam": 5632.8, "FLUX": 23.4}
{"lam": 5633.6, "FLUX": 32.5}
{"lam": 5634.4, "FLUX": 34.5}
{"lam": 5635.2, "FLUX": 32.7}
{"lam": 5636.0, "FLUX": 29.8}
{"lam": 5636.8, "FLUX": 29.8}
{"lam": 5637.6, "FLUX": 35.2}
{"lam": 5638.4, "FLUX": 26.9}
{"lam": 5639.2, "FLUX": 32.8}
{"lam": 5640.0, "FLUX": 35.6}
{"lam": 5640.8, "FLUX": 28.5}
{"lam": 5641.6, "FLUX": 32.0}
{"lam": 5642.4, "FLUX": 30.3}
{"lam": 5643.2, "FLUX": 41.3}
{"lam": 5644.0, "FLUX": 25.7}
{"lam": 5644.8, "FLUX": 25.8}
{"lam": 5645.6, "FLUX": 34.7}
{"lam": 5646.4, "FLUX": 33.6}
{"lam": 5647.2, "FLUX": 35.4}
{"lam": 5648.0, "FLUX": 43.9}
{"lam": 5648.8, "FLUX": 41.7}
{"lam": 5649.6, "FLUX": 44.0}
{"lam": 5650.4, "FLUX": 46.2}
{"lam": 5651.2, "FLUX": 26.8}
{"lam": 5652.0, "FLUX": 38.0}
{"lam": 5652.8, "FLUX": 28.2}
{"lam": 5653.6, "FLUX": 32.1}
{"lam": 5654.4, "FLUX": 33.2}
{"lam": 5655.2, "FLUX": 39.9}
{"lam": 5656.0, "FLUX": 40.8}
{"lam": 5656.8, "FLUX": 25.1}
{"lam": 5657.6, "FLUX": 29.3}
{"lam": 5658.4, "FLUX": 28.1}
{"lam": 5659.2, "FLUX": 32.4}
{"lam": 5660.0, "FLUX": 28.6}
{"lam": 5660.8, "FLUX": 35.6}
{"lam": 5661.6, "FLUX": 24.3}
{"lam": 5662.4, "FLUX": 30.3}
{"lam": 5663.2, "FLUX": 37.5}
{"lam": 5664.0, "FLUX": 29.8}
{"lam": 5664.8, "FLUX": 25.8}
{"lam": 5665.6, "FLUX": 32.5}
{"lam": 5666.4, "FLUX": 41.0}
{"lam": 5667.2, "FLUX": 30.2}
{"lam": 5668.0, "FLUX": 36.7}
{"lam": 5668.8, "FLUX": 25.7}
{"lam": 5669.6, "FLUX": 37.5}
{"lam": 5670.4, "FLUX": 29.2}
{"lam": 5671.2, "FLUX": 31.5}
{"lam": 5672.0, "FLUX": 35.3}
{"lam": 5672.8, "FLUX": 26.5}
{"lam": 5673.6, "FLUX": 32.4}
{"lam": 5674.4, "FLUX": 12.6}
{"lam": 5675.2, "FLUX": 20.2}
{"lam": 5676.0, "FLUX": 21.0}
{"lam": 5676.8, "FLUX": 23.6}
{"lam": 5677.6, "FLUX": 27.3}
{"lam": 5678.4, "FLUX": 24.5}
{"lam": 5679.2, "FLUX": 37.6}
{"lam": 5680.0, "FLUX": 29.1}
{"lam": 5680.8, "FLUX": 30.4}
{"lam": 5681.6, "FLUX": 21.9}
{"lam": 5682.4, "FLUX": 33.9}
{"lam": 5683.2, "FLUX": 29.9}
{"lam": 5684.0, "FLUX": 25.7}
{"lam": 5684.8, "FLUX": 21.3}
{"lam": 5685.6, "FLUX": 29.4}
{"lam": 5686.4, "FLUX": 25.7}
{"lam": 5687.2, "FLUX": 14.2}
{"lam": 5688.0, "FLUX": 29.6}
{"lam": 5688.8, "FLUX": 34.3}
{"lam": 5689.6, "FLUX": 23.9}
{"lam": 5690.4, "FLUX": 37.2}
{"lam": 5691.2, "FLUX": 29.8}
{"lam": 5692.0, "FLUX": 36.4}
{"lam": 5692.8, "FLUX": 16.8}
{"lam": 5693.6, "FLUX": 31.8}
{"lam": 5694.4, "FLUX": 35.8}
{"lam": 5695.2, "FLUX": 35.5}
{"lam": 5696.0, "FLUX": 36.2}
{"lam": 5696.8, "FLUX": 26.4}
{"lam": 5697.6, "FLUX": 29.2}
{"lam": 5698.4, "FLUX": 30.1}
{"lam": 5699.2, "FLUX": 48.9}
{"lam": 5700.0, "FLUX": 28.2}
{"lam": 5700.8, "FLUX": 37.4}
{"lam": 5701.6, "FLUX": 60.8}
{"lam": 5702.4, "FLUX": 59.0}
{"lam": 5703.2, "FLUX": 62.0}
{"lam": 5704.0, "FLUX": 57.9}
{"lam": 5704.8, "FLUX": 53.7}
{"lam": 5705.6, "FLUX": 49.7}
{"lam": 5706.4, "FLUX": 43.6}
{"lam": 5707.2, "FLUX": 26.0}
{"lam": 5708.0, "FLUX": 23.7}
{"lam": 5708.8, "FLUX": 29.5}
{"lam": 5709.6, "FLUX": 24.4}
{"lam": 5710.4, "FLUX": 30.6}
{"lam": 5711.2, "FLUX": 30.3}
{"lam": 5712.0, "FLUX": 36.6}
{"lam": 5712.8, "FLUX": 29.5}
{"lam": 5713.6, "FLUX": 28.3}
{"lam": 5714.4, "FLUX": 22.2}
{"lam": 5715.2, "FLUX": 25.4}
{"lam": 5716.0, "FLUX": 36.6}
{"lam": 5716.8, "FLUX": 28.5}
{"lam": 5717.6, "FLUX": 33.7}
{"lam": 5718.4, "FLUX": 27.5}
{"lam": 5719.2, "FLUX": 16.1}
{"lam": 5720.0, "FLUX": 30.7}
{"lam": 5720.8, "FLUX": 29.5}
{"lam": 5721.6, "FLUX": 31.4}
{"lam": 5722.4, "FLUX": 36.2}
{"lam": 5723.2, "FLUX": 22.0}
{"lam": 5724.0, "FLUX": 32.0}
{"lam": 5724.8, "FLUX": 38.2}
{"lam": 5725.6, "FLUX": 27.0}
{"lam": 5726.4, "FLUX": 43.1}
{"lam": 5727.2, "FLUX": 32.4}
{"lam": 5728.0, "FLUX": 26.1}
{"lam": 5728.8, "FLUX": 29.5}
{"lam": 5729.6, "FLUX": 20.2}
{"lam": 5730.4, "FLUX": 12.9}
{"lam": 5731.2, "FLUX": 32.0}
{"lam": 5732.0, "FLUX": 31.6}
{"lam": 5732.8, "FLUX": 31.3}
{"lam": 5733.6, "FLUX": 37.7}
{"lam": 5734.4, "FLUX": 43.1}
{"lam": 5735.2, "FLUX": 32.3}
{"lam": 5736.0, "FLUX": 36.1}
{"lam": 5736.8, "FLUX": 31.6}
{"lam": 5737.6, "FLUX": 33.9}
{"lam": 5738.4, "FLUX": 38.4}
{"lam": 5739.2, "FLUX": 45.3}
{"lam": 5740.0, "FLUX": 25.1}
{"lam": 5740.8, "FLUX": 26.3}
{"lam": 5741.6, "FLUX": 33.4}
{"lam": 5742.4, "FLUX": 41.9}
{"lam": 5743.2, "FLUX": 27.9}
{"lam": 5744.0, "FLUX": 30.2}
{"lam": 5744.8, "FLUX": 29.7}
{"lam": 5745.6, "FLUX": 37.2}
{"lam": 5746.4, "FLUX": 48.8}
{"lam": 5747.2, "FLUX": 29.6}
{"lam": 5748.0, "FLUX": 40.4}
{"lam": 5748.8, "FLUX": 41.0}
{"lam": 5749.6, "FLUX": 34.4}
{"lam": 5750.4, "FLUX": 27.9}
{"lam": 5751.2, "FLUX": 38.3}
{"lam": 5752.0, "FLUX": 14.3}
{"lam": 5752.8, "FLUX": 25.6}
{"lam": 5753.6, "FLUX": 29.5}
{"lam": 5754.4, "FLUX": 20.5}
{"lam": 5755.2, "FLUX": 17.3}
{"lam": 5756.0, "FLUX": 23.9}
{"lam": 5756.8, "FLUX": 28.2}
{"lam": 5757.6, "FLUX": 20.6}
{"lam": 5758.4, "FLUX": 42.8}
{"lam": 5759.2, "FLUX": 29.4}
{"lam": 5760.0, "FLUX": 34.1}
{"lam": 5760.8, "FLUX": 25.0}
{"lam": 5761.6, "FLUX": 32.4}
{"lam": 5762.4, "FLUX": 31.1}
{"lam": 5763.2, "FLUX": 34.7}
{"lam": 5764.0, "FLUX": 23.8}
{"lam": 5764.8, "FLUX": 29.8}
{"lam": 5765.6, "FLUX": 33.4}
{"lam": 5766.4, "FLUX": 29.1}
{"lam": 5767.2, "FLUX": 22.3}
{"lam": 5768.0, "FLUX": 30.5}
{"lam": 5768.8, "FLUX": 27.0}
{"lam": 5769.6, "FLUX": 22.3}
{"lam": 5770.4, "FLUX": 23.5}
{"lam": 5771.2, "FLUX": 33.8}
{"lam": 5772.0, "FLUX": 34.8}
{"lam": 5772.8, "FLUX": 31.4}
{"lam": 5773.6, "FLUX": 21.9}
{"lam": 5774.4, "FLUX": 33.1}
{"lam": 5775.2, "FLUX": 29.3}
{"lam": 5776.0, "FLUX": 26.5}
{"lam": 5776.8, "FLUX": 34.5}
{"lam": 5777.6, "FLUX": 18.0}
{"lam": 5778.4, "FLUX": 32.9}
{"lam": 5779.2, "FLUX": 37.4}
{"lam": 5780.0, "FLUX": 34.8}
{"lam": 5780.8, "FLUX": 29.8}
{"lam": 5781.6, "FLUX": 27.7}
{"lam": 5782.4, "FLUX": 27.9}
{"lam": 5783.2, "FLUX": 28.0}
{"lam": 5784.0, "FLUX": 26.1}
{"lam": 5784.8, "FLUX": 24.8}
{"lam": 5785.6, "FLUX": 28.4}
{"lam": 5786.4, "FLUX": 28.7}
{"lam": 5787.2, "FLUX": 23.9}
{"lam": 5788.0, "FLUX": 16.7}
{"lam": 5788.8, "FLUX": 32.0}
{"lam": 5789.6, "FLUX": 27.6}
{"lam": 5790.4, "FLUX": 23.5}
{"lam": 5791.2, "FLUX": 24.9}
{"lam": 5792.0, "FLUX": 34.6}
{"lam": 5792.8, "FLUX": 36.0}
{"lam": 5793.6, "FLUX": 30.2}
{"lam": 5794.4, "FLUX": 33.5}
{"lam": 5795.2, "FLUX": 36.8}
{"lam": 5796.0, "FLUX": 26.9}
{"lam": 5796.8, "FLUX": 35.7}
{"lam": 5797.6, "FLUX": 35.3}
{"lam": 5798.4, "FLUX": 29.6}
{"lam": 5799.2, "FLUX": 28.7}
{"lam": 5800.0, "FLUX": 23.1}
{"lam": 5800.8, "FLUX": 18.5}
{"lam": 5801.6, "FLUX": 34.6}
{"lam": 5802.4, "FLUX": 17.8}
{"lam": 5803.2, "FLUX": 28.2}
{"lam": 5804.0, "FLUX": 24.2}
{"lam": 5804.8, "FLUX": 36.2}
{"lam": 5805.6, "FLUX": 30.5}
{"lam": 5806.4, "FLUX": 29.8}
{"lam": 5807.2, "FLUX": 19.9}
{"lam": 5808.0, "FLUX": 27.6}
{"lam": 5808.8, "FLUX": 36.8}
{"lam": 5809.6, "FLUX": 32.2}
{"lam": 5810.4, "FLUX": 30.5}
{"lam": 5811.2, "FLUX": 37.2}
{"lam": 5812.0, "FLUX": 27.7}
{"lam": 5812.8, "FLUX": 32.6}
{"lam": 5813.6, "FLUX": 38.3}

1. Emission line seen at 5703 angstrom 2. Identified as [O III]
